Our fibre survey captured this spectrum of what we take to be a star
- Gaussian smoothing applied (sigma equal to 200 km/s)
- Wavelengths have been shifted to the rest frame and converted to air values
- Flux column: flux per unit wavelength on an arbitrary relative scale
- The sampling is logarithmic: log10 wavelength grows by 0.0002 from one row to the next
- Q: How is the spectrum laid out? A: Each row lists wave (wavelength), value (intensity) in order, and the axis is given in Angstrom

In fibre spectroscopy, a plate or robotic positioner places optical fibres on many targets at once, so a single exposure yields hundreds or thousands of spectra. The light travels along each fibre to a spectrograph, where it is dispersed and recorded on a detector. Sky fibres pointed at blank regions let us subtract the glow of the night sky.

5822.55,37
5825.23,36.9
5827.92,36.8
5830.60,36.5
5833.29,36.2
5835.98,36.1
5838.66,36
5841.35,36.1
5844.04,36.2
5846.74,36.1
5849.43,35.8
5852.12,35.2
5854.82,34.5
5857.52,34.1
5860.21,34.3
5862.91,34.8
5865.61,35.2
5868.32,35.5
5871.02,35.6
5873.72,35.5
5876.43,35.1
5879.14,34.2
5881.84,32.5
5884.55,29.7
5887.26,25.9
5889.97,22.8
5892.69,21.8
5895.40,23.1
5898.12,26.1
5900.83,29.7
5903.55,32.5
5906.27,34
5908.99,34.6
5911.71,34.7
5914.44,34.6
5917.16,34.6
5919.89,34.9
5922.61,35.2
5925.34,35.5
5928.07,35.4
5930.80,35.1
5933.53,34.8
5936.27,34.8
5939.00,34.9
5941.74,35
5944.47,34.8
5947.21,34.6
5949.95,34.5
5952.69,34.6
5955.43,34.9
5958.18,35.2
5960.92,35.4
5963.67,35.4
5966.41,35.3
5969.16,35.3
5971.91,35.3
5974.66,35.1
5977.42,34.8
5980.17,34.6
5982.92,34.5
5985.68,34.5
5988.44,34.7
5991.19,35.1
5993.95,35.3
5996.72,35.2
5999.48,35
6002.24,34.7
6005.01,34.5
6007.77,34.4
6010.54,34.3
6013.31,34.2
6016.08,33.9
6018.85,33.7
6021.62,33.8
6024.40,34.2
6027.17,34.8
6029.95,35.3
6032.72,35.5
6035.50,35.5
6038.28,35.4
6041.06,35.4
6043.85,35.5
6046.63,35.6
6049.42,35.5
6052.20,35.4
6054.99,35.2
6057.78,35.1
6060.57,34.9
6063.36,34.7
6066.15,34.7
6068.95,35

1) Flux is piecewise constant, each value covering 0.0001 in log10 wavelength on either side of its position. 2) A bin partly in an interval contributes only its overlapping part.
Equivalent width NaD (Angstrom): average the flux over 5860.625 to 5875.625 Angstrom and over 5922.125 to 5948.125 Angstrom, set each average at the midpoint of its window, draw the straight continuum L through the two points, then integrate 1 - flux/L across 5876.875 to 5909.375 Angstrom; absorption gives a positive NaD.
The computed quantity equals 5.8 Angstrom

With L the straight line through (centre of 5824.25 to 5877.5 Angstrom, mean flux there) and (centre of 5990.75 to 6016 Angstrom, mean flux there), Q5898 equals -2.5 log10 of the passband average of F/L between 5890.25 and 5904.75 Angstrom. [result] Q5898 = 0.32 mag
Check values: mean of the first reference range 35.6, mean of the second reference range 34.7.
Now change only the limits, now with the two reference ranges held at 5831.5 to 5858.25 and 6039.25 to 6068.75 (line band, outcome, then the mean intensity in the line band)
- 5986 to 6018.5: 0.02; 34.6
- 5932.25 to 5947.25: 0.02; 34.8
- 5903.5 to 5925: 0.03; 34.6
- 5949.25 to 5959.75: 0.02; 34.8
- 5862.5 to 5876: 0.01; 35.3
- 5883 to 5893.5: 0.37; 25.3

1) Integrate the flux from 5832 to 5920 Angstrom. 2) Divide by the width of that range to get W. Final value 32.9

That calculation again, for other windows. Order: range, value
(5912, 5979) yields 35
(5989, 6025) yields 34.5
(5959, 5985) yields 35.1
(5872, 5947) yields 32.3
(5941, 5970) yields 35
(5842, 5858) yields 35.4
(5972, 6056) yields 34.9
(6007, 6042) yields 34.6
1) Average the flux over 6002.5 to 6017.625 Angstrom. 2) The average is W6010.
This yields 34.3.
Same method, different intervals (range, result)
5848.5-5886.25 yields 34.3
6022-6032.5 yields 34.8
